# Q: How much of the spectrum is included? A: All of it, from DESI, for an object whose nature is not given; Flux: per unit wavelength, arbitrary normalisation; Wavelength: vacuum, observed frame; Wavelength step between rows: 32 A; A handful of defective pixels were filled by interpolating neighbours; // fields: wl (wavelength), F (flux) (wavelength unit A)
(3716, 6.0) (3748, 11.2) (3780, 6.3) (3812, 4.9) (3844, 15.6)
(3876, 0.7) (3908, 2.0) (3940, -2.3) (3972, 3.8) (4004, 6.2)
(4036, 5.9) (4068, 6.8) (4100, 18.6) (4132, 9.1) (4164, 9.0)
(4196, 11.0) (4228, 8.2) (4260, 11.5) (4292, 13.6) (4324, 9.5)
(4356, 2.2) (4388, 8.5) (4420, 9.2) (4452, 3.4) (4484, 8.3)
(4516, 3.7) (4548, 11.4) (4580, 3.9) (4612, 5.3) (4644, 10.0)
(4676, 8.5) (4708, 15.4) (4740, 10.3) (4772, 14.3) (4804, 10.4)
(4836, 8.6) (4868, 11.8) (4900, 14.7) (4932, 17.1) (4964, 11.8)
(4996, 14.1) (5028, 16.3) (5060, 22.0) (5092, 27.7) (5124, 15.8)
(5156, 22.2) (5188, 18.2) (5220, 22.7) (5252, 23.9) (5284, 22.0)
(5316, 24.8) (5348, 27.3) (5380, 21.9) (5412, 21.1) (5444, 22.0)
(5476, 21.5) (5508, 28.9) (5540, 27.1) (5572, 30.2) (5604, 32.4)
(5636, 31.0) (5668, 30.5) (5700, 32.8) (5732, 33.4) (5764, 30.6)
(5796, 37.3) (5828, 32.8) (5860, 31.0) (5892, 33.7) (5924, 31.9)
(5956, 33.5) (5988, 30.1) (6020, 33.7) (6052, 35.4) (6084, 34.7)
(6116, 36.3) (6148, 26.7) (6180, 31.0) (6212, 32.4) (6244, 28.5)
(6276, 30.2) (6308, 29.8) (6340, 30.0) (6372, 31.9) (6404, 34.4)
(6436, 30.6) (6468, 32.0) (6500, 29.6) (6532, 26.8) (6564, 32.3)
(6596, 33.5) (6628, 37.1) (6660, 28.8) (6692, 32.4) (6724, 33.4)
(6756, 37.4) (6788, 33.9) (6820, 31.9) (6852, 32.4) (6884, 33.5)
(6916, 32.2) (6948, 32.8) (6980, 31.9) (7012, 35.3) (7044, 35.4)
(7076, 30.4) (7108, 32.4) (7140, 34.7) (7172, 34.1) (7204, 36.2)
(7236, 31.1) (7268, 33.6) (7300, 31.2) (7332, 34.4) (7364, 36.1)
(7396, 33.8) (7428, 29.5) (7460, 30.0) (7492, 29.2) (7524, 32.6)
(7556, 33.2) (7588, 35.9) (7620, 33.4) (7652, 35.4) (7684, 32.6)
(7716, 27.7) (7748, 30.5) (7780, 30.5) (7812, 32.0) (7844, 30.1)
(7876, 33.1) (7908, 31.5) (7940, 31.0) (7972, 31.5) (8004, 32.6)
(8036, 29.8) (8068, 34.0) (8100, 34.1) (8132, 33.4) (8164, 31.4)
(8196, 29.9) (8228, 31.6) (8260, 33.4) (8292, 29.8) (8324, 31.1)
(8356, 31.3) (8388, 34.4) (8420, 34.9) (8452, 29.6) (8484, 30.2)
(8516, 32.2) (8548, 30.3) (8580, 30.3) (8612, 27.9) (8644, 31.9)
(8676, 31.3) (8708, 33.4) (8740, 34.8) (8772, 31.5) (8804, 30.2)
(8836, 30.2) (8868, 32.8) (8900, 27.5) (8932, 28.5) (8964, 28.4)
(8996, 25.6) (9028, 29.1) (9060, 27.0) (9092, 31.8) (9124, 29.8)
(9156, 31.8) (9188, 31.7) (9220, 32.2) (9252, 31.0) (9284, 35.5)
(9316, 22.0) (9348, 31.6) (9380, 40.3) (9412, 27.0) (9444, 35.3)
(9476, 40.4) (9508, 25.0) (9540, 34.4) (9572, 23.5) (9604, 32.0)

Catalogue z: 0.26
